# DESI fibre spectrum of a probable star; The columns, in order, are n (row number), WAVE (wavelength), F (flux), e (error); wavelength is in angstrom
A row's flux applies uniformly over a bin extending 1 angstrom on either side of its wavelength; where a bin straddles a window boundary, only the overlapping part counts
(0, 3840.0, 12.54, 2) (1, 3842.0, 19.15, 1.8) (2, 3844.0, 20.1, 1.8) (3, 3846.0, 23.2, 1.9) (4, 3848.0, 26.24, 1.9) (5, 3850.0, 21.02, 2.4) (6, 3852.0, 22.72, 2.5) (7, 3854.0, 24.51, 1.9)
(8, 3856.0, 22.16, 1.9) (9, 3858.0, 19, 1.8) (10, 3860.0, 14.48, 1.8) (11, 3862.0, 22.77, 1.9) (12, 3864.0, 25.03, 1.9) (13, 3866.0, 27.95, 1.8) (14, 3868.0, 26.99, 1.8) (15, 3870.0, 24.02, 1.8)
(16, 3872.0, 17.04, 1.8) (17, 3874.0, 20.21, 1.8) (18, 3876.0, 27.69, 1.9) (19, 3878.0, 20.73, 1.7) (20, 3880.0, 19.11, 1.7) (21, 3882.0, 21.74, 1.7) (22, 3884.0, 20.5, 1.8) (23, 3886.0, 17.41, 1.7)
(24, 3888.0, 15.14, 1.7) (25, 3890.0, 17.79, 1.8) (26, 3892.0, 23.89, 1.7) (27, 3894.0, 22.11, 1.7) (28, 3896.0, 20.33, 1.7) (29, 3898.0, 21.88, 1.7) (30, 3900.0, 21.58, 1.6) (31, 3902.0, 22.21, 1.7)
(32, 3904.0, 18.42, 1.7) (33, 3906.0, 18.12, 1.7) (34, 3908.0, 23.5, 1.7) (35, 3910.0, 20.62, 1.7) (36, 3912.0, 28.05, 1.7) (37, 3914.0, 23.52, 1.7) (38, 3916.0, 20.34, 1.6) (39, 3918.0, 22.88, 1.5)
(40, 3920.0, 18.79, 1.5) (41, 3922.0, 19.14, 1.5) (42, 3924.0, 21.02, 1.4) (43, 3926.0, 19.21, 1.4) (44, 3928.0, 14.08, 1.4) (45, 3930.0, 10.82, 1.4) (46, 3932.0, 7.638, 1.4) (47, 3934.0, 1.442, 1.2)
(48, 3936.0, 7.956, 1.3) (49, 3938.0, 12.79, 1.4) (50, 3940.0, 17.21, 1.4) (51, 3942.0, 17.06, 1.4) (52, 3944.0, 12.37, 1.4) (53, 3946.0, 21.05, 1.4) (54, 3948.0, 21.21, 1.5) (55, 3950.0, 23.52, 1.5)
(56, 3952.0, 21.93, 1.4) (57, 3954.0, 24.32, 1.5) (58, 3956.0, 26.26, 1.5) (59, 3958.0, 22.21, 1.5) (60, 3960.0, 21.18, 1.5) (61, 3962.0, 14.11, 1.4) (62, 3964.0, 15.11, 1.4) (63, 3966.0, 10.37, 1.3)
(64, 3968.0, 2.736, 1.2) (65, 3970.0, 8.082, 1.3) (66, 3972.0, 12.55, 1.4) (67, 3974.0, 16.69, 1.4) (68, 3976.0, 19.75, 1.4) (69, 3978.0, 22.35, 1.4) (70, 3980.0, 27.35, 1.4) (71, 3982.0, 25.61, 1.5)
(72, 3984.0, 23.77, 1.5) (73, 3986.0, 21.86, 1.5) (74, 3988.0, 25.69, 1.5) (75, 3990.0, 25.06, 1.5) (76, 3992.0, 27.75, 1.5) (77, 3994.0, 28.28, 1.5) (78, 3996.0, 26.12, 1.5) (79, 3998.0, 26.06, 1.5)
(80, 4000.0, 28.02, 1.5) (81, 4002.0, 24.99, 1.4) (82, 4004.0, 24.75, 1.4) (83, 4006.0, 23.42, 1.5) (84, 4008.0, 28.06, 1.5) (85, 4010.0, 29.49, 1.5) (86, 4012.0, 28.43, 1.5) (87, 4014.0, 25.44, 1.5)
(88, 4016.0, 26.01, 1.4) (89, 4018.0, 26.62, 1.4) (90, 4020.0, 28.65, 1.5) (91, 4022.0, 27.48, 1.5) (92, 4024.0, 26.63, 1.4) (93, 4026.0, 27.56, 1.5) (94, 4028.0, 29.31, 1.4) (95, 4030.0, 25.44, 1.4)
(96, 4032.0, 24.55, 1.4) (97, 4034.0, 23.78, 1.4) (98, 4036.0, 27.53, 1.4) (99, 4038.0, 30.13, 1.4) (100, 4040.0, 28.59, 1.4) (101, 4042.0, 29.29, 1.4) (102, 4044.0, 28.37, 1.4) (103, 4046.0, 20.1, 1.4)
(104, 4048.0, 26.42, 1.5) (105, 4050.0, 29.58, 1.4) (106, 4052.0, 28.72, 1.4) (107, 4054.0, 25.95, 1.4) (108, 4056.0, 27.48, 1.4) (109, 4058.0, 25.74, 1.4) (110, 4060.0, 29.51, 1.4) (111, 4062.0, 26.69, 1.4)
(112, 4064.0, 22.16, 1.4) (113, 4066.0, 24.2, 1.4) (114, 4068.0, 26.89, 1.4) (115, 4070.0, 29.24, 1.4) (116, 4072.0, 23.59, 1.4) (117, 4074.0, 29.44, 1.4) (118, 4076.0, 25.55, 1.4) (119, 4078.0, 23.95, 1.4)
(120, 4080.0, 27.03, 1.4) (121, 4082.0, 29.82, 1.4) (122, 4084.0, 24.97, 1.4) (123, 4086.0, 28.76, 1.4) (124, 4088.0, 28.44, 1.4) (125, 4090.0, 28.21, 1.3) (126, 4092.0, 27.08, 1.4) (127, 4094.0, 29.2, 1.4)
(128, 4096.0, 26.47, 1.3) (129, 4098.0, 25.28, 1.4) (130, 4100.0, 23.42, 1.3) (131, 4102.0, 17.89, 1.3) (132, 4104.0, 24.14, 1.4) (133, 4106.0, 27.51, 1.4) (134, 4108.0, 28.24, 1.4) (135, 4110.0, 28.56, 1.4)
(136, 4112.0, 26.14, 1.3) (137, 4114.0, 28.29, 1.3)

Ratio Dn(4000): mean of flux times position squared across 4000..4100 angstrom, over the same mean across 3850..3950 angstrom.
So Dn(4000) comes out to 1.5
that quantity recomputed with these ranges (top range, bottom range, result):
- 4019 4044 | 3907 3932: 1.48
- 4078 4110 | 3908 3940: 1.72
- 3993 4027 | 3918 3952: 1.77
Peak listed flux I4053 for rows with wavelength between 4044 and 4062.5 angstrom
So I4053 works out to 29.58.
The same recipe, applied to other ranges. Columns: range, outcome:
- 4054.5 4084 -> 29.82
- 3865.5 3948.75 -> 28.05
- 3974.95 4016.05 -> 29.49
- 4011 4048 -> 30.13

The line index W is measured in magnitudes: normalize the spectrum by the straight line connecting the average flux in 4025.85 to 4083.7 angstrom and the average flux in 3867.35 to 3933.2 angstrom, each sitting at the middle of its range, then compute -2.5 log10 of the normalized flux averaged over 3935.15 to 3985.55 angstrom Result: 0.254 mag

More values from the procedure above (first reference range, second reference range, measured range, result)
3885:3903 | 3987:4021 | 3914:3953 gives 0.34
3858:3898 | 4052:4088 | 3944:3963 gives 0.10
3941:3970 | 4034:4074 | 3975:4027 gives -0.18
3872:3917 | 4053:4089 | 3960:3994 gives 0.24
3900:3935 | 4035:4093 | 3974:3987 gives -0.04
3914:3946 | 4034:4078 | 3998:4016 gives -0.19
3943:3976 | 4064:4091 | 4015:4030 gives -0.22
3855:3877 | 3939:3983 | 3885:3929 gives 0.01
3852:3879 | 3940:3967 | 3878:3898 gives 0.09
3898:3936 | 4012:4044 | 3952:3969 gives 0.24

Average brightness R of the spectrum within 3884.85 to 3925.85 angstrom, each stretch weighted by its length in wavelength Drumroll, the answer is 20.8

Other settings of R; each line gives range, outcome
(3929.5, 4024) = 20.7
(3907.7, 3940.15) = 16.9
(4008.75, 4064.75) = 27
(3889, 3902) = 21.3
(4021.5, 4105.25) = 26.5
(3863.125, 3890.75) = 21.5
